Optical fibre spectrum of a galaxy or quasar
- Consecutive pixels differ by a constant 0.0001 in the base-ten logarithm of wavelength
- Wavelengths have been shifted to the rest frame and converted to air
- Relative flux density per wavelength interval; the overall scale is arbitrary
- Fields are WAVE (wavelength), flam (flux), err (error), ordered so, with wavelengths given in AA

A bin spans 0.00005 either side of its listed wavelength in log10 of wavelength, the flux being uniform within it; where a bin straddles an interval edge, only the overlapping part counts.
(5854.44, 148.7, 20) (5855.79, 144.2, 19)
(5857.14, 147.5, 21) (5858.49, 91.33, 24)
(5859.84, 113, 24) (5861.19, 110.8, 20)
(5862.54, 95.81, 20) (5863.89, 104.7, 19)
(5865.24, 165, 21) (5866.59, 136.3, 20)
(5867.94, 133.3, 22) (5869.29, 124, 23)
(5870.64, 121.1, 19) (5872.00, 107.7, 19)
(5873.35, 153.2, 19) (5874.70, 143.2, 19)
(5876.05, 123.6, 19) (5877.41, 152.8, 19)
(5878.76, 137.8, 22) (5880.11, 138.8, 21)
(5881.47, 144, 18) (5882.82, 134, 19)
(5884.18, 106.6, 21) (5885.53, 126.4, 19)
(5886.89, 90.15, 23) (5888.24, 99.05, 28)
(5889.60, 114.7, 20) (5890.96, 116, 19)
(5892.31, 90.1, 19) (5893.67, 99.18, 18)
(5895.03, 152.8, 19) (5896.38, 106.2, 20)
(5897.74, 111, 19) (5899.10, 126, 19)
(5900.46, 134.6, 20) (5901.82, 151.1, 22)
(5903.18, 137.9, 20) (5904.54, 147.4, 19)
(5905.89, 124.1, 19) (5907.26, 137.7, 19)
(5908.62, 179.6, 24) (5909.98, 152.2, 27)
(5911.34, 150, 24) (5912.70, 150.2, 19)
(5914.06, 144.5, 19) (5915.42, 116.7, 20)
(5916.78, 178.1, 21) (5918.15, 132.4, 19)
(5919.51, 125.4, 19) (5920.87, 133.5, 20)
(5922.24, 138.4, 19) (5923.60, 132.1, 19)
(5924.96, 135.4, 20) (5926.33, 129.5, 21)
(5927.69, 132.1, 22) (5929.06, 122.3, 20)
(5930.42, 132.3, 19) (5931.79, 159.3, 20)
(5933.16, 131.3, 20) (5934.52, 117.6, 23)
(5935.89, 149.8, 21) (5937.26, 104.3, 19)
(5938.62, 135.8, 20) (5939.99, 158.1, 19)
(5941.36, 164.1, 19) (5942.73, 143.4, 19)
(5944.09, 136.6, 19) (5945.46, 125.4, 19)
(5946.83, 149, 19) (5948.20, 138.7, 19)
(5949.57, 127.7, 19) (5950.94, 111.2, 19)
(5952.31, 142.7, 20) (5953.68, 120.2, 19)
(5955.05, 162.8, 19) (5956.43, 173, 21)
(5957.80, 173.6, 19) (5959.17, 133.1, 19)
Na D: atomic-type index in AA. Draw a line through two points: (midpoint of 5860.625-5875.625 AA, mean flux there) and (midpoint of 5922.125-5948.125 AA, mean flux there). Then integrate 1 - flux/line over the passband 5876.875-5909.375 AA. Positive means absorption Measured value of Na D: 0.81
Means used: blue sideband 127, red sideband 137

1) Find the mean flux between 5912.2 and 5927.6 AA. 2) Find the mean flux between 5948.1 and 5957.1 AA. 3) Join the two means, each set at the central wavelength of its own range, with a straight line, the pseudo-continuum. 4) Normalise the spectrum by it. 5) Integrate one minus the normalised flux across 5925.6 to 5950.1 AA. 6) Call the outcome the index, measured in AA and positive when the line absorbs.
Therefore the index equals 0.3 AA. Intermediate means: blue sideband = 138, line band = 137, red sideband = 139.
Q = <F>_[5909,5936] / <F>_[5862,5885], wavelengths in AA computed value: 1.1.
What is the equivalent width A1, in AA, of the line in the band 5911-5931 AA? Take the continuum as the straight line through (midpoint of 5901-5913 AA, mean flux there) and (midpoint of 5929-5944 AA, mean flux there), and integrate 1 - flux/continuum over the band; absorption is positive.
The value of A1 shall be 0.9 AA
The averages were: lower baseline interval 148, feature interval 137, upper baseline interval 139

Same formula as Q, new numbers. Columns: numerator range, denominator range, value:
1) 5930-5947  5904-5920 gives 0.96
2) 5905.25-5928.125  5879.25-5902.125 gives 1.18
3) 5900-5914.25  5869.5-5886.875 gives 1.12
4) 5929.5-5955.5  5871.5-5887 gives 1.04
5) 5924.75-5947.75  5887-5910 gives 1.08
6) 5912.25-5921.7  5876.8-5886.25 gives 1.04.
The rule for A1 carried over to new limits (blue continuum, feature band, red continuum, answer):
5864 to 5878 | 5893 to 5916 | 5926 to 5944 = -0.12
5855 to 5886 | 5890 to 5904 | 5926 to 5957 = 1.00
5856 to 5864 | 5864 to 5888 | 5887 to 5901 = -3.63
